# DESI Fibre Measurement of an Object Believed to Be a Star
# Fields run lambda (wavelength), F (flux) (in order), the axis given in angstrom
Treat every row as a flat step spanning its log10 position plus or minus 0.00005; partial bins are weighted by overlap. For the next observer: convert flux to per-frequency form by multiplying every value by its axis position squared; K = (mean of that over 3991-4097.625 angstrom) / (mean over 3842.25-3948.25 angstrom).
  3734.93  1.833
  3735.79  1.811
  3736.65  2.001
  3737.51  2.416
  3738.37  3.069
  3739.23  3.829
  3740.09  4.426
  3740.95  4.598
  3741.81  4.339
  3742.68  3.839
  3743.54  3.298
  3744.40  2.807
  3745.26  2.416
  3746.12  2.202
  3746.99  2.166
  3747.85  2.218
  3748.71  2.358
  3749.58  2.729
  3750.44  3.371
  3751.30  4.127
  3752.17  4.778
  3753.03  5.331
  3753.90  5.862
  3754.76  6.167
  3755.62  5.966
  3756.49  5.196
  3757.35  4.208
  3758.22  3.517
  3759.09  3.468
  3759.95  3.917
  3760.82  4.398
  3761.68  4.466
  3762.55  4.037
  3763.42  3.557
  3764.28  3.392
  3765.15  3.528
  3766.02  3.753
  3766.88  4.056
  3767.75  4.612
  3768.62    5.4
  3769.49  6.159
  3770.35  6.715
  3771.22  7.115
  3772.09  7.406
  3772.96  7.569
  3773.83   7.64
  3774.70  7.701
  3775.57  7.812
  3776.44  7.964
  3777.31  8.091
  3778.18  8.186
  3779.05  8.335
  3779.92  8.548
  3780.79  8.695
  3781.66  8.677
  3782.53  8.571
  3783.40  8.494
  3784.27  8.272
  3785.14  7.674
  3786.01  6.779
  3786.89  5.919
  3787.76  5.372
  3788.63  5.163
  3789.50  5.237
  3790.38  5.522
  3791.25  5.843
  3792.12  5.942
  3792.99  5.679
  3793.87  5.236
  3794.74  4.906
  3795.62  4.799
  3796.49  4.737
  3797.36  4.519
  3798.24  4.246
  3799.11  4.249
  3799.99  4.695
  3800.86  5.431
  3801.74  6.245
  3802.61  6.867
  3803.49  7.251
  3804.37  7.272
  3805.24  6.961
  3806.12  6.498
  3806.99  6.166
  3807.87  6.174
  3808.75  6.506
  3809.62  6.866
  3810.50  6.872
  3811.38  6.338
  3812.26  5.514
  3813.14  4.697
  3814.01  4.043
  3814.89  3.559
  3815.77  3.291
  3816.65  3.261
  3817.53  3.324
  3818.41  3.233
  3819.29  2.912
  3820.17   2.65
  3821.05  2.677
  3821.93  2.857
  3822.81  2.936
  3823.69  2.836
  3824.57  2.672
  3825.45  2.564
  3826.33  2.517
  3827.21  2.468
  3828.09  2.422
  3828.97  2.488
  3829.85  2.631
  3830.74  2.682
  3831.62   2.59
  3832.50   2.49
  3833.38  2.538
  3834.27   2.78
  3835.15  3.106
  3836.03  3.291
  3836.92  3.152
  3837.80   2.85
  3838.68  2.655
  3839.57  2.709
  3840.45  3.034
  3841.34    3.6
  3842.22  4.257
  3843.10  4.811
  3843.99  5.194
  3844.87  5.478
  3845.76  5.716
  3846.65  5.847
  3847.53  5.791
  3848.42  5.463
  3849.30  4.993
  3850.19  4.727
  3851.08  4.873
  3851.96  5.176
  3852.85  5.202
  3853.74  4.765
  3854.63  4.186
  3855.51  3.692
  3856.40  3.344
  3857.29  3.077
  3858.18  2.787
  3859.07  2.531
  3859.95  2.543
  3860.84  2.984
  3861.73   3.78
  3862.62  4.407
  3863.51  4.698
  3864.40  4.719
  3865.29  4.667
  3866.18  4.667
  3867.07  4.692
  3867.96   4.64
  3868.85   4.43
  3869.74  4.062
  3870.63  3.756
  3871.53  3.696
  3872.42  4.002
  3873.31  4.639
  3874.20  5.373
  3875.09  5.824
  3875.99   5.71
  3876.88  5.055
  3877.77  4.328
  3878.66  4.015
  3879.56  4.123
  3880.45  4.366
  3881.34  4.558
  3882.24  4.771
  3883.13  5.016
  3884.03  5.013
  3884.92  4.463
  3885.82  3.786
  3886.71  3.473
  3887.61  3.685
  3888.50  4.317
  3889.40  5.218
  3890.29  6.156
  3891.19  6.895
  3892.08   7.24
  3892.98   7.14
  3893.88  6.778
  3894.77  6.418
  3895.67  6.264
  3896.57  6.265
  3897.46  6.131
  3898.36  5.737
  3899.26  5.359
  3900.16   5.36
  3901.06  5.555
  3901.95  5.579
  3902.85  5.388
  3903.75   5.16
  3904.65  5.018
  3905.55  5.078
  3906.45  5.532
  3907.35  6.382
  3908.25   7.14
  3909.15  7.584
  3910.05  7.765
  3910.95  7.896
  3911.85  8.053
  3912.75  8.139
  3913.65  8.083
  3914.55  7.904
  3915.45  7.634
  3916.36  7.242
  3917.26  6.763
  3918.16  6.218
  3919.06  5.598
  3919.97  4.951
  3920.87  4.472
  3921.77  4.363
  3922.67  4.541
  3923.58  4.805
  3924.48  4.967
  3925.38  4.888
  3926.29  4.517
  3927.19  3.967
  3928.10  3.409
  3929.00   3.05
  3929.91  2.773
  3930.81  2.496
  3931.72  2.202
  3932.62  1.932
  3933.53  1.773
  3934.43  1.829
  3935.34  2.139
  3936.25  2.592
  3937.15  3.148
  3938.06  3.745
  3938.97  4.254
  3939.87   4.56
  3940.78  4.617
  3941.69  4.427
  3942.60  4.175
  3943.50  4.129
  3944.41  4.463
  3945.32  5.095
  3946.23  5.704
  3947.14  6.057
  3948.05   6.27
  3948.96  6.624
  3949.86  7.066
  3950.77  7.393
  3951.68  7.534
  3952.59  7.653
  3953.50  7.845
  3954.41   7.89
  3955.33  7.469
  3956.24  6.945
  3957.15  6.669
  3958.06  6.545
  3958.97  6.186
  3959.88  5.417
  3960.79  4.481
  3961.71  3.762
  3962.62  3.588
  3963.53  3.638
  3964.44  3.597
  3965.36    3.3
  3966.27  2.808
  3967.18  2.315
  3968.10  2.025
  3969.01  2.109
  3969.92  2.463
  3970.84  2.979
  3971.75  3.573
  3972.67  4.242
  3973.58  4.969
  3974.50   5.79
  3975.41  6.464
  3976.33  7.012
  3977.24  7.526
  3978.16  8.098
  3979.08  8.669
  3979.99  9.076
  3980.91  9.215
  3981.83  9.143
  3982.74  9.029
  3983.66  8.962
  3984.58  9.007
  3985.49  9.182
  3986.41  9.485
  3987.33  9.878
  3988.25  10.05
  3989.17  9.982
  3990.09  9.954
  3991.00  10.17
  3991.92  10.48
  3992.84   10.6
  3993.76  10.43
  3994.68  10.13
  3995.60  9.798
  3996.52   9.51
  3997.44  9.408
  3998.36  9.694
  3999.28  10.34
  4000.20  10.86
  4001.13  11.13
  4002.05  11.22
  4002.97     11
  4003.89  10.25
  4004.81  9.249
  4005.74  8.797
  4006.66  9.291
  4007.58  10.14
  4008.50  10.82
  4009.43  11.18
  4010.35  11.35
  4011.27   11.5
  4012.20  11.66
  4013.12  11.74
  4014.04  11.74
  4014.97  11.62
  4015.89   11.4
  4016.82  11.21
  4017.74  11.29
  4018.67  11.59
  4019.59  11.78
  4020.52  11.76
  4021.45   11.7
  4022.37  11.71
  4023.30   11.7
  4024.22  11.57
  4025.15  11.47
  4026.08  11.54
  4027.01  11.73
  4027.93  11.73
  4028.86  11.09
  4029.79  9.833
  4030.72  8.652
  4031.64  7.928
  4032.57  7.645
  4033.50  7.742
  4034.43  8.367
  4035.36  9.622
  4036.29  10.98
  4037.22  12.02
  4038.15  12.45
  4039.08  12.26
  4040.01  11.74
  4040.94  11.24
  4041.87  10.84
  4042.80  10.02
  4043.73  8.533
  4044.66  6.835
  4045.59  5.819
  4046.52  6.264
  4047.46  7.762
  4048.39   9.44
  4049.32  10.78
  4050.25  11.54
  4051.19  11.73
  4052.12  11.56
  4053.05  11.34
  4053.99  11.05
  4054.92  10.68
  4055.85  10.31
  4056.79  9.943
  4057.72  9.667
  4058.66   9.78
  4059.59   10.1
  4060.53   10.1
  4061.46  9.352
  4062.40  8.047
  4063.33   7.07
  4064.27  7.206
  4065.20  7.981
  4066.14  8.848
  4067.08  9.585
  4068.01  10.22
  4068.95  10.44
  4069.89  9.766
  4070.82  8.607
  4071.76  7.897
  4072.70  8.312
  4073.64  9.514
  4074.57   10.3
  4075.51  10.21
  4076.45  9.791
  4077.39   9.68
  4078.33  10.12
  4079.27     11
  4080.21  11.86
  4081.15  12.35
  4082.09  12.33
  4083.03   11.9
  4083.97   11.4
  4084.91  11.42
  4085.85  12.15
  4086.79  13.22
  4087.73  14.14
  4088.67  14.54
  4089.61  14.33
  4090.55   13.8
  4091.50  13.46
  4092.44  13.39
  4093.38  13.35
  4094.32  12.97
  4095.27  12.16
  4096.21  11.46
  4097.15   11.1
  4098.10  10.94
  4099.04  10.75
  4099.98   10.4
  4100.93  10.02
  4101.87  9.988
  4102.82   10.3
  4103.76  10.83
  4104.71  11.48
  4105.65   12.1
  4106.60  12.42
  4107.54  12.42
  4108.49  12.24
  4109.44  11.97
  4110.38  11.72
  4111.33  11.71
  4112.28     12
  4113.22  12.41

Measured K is 2.33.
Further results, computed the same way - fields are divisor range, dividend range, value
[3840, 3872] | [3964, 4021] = 2.18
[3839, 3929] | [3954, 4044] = 1.85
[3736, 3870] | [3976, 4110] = 2.54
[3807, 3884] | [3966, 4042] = 2.53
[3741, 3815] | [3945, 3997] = 1.38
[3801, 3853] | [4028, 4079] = 2.54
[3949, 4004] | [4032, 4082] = 1.37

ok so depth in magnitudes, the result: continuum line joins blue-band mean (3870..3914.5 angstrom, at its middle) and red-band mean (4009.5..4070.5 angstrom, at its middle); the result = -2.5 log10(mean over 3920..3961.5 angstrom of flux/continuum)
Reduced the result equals 0.43 mag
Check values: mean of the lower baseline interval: 5.59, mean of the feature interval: 4.82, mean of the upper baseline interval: 10.2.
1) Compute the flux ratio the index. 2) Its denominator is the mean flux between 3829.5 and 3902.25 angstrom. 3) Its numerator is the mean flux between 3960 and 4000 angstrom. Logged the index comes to 1.6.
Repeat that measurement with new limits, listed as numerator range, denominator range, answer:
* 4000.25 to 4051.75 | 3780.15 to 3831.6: 2.08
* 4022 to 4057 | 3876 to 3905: 1.93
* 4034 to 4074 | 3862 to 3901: 1.92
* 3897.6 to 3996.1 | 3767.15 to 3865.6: 1.20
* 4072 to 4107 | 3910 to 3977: 2.33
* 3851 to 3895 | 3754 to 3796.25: 0.76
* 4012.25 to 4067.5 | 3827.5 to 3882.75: 2.51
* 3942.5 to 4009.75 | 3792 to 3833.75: 1.70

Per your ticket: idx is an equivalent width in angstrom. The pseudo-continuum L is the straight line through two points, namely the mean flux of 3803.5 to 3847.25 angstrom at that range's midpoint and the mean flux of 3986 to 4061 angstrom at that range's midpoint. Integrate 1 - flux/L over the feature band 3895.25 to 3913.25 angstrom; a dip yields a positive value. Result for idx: 0.8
